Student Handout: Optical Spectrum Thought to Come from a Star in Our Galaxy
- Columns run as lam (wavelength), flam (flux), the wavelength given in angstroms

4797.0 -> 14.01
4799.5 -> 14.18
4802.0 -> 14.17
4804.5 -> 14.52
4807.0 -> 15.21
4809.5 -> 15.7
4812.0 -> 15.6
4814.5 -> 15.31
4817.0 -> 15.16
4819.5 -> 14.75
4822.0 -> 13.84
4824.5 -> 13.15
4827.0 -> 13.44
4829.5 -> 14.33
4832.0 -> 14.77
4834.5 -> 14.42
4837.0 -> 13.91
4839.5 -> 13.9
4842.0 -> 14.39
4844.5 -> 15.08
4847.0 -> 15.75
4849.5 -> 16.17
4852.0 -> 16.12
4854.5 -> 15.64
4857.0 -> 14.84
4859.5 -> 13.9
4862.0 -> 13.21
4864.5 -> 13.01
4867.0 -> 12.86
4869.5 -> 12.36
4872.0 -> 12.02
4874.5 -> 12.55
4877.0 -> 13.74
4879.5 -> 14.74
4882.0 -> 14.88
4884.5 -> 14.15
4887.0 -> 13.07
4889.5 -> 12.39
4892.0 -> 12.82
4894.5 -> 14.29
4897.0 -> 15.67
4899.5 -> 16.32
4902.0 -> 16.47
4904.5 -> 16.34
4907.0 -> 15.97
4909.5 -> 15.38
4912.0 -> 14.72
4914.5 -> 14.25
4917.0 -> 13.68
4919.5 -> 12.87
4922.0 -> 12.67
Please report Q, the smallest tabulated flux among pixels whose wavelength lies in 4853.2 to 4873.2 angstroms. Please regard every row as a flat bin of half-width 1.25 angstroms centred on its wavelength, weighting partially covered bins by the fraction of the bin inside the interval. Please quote 12.02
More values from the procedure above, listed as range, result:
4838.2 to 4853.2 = 13.9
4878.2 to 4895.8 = 12.39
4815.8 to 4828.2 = 13.15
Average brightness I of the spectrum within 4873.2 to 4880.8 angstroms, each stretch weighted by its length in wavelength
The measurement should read 13.7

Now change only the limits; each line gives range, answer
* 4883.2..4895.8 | 13.4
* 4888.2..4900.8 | 14.3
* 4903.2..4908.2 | 16.2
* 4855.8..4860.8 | 14.4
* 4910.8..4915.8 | 14.5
